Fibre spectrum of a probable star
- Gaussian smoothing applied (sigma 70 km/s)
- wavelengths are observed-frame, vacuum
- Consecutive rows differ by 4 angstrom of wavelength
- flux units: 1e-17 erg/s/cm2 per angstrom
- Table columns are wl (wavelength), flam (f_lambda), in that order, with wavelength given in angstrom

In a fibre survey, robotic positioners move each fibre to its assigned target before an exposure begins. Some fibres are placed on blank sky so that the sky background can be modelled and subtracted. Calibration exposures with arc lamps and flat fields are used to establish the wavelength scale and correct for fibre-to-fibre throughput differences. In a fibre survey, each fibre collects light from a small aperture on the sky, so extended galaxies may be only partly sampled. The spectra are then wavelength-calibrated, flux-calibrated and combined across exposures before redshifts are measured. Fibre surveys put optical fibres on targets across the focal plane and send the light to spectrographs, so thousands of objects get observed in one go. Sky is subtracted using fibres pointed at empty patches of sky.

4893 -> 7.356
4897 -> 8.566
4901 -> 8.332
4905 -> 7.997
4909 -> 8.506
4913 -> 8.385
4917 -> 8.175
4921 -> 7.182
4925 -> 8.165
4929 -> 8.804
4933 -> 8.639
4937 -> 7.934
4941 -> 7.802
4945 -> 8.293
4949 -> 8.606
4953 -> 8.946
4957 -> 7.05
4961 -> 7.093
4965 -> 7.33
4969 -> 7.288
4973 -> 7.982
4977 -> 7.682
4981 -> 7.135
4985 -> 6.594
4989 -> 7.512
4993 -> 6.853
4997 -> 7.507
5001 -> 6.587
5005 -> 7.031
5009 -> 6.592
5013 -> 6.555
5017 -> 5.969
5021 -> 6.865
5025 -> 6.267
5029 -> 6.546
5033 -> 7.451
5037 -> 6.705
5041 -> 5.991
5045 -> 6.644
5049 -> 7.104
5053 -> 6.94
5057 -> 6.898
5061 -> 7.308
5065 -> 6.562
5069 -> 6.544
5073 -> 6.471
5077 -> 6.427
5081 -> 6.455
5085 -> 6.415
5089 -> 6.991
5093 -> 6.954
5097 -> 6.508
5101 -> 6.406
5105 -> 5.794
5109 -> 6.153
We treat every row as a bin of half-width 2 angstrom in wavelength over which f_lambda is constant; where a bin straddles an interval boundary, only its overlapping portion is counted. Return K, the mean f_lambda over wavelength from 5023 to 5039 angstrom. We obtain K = 6.74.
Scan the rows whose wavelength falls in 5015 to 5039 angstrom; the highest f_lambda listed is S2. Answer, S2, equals 7.451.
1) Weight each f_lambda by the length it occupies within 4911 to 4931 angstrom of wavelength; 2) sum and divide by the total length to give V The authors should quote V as 8.14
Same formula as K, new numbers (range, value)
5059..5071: 6.8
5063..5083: 6.49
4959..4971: 7.24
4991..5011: 6.91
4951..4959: 8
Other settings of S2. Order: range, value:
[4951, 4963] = 8.946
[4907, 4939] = 8.804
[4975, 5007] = 7.682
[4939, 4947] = 8.293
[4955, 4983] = 7.982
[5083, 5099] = 6.991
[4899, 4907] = 8.332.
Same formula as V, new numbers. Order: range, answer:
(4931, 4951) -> 8.25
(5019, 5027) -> 6.57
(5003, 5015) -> 6.73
